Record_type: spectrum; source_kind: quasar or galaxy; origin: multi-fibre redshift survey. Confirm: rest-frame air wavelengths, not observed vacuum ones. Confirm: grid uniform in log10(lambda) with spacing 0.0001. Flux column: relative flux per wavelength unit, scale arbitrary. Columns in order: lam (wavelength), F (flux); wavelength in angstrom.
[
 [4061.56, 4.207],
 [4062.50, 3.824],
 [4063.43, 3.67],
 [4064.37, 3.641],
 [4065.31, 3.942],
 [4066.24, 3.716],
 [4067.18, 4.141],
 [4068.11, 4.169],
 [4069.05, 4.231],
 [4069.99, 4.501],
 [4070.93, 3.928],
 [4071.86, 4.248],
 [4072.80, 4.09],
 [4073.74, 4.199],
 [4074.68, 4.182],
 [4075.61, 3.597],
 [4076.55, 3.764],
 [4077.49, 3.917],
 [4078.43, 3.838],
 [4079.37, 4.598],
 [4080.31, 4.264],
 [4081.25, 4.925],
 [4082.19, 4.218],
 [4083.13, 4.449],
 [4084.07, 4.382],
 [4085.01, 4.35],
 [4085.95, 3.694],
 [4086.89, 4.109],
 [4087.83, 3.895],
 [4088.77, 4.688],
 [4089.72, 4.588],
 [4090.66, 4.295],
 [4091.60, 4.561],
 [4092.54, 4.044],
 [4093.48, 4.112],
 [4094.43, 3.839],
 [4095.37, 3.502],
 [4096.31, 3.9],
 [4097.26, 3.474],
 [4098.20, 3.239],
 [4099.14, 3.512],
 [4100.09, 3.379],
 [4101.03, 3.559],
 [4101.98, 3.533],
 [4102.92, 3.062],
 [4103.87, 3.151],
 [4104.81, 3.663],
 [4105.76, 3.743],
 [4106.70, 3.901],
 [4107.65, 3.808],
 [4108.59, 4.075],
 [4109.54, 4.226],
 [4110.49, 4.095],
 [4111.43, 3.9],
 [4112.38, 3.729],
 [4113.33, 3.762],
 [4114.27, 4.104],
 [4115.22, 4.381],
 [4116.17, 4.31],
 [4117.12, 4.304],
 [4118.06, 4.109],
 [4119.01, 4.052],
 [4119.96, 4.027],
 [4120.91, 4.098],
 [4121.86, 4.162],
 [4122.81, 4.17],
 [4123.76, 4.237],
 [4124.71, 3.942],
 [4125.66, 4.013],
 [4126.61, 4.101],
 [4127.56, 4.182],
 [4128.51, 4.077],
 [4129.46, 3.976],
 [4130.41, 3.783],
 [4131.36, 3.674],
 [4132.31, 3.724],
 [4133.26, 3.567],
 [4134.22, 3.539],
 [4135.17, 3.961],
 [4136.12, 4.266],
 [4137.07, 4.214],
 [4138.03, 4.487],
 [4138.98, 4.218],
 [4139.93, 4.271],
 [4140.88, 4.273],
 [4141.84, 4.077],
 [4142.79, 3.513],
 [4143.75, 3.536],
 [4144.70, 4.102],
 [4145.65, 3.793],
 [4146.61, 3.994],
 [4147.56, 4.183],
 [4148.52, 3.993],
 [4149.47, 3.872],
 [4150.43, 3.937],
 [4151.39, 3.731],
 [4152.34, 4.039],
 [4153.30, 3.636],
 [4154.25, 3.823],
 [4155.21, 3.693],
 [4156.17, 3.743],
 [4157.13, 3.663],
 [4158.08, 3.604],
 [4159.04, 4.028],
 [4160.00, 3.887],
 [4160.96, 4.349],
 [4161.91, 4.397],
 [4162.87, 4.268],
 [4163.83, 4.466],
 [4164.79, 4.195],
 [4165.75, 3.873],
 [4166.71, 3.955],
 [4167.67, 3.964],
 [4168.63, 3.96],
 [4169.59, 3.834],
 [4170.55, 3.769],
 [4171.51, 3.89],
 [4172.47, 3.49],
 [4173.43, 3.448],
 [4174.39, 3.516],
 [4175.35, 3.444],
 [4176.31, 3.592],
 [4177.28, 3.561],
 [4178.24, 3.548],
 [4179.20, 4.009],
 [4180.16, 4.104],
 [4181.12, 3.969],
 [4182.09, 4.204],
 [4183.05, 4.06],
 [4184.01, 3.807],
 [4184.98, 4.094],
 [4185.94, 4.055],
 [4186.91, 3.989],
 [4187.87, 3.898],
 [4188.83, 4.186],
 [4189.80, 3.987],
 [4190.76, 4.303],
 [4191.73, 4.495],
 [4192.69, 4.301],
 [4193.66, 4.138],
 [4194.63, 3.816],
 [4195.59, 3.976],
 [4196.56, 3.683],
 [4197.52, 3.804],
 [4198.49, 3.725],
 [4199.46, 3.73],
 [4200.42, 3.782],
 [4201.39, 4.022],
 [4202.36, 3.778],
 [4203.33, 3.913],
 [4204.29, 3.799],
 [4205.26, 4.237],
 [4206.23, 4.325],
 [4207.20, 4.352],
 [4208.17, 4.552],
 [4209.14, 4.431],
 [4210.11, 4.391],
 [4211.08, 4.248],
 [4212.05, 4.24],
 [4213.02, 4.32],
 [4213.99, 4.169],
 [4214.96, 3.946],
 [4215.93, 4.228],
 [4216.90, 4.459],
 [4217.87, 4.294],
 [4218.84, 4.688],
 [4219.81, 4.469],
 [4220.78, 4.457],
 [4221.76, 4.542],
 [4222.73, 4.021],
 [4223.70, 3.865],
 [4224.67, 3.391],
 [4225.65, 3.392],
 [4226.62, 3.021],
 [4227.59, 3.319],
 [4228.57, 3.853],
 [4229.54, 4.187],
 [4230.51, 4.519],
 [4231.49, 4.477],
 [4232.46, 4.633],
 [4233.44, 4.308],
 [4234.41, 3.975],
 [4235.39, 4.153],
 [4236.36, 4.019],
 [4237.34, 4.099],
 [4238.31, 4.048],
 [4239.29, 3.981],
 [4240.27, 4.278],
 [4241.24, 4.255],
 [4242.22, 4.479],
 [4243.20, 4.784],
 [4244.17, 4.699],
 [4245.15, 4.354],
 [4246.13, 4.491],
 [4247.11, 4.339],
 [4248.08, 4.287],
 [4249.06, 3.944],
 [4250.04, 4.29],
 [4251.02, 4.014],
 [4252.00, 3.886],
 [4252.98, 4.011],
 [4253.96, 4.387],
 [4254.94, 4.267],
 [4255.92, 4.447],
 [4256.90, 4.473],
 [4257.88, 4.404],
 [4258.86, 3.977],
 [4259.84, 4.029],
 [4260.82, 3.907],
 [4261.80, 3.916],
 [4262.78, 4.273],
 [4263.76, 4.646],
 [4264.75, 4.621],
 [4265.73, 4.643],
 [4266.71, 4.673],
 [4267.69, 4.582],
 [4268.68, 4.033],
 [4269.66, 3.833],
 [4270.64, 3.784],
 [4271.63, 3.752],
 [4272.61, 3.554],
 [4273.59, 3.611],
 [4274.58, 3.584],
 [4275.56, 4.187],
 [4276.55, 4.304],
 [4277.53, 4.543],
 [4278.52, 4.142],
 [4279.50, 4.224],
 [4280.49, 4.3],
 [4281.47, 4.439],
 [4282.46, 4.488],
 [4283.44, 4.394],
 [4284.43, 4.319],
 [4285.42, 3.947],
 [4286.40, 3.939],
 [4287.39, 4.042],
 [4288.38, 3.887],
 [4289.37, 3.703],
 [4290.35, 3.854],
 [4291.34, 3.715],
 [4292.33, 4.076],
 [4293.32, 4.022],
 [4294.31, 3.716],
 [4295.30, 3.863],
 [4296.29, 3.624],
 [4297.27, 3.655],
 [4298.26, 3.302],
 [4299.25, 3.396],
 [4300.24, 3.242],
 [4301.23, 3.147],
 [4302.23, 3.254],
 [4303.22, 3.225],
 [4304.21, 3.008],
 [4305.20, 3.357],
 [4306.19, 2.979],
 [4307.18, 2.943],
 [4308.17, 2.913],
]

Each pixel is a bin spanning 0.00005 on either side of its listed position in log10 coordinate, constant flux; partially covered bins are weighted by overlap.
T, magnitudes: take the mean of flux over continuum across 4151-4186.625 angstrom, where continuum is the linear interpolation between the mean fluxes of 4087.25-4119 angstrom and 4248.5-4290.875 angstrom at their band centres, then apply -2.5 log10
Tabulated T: 0.03 mag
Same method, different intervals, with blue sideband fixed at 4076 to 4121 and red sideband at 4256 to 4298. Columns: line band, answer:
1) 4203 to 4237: -0.026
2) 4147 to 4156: 0.038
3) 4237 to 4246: -0.071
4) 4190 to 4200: 0.011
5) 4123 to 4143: -0.004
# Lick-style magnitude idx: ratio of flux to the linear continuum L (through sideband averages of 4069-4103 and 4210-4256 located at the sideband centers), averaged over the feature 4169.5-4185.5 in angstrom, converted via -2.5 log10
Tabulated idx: 0.09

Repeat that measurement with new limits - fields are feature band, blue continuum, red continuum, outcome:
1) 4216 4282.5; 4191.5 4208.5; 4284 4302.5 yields -0.087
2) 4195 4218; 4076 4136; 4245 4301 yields -0.018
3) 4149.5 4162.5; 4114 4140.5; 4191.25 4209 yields 0.045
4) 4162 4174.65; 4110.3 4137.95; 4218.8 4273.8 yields 0.043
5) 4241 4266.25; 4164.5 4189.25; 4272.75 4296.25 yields -0.082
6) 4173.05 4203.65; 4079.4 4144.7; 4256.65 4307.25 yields 0.014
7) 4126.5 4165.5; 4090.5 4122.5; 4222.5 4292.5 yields -0.009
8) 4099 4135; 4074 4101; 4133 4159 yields 0.025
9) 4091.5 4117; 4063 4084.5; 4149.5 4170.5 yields 0.072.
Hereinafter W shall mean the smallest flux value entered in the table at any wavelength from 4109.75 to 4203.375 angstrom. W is 3.444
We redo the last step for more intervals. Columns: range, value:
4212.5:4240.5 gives 3.021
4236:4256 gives 3.886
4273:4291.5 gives 3.584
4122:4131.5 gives 3.674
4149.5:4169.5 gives 3.604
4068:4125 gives 3.062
